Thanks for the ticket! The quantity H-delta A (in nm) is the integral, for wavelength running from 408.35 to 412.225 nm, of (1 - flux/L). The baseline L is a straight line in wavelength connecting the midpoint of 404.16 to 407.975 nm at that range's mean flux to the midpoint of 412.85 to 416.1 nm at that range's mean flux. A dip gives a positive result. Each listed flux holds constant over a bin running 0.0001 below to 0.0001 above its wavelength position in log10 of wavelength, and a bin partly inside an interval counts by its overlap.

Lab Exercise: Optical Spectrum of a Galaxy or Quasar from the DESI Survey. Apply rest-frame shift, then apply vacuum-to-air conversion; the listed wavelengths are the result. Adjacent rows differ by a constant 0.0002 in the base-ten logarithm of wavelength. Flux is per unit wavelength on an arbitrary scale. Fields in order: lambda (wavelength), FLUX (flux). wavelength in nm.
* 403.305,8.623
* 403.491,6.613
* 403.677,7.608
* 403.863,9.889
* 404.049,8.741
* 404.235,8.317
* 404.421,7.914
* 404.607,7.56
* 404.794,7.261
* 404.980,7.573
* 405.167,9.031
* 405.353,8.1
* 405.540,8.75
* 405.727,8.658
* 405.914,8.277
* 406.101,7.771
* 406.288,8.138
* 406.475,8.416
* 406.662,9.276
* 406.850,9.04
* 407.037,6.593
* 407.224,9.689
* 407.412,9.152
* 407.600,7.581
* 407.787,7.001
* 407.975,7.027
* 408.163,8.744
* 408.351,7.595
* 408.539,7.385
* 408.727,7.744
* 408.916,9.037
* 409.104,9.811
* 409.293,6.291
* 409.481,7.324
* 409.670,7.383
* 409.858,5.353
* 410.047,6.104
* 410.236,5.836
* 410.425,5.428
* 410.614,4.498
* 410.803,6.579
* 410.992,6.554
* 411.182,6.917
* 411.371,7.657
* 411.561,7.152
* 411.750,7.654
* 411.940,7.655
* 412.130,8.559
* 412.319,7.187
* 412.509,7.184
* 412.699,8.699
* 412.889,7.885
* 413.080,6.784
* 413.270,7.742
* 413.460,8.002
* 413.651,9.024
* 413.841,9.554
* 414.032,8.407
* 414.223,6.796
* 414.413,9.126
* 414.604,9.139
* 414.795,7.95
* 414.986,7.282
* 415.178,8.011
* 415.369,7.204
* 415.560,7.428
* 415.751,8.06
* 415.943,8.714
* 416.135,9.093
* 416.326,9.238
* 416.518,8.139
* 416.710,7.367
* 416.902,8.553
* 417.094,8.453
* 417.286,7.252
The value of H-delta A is 0.511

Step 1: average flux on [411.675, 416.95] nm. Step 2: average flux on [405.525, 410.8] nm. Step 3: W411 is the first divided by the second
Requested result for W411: 1.06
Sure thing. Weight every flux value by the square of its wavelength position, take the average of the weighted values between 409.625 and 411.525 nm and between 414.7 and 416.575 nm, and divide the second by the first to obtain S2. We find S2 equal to 1.3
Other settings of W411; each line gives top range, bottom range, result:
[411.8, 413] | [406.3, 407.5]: 0.91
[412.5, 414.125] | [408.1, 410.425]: 1.12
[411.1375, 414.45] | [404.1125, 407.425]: 0.95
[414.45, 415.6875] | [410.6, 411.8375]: 1.15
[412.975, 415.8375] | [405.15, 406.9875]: 0.95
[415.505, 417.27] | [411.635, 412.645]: 1.08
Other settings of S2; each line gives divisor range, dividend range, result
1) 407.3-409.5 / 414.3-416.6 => 1.08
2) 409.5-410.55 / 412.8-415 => 1.37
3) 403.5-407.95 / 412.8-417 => 1.04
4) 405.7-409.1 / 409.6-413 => 0.86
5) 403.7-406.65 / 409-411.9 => 0.83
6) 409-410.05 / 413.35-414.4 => 1.20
